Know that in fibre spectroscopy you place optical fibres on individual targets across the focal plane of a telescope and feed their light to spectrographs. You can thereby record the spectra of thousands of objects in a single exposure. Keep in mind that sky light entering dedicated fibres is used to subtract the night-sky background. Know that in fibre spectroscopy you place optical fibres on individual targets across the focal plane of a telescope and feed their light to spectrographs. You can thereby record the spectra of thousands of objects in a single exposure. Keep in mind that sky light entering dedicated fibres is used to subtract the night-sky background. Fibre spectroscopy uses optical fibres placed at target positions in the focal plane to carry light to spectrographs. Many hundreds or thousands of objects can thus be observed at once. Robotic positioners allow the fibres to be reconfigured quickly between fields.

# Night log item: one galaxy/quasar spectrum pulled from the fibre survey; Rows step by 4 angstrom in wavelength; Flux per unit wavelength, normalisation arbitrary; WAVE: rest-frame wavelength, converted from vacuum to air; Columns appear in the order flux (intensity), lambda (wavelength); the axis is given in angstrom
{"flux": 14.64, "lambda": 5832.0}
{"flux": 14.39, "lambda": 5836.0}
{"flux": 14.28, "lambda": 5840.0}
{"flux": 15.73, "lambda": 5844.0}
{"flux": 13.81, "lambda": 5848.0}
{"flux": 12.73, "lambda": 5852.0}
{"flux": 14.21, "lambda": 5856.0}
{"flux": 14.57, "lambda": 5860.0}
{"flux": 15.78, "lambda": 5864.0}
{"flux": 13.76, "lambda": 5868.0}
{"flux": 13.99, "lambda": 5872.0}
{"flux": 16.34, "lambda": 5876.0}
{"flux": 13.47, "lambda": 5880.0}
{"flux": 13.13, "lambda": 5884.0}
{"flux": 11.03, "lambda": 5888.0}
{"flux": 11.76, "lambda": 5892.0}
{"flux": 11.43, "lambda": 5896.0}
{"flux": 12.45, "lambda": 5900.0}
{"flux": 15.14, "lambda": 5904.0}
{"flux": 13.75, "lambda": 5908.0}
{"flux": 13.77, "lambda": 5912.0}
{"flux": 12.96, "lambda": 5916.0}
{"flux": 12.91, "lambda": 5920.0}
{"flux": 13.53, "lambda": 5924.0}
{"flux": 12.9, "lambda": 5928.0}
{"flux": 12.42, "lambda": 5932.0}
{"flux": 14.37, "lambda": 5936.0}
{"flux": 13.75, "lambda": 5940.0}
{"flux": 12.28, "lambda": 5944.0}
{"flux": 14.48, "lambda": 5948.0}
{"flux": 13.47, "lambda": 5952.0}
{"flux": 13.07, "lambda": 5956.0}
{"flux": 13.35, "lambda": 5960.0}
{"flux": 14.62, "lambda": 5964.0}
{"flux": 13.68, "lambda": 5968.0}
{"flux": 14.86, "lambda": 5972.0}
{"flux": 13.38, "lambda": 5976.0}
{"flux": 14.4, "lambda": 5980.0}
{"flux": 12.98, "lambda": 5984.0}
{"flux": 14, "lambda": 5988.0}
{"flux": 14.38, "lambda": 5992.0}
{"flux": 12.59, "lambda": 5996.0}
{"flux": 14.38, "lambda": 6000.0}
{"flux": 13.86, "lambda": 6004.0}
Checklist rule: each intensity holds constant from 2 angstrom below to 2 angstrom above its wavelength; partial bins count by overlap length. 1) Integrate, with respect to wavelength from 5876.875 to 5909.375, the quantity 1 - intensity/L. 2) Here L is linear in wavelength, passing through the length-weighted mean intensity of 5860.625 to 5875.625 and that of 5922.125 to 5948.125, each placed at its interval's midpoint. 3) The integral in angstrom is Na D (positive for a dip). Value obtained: 3.0 angstrom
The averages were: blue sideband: 14.7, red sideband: 13.3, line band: 12.9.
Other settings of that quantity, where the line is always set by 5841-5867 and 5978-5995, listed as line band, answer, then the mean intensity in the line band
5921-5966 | 1.9 angstrom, 13.5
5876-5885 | 0.2 angstrom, 14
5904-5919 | 0.5 angstrom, 13.7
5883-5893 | 1.7 angstrom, 11.9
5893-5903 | 1.4 angstrom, 12.2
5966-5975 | -0.2 angstrom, 14.2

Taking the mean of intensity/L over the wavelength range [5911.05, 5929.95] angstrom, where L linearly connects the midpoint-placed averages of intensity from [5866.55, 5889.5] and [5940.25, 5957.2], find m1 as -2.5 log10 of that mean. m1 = 0.03 mag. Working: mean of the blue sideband 13.7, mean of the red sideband 13.4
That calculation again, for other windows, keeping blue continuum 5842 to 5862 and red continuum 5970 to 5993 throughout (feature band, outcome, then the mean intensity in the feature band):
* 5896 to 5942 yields 0.06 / 13.4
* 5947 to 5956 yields 0.02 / 13.7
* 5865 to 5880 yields -0.03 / 14.6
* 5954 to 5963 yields 0.05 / 13.4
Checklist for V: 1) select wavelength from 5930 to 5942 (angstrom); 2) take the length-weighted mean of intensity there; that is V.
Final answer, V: 13.5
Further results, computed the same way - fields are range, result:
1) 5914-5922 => 12.9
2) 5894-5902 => 11.9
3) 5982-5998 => 13.5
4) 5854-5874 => 14.5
